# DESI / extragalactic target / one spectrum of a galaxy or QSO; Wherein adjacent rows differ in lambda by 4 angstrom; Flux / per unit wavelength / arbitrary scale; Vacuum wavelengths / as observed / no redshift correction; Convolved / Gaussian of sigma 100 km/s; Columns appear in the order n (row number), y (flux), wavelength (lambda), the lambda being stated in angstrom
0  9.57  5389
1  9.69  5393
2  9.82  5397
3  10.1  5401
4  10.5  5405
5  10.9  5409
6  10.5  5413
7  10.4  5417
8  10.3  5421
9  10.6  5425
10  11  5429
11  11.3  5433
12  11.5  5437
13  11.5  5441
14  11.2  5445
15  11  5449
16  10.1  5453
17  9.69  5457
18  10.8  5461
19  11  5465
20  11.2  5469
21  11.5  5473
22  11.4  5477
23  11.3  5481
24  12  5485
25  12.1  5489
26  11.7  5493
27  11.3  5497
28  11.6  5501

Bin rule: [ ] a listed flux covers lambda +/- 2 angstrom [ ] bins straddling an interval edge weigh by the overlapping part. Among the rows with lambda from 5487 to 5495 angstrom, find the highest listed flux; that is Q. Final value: 12.1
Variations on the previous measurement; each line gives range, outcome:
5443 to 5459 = 11.2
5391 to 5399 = 9.82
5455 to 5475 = 11.5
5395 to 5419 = 10.9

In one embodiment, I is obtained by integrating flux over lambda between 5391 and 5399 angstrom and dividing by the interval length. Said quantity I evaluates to 9.75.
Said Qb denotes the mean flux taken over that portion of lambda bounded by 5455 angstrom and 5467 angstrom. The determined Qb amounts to 10.5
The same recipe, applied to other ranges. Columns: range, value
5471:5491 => 11.7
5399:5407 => 10.3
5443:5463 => 10.6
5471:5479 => 11.4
